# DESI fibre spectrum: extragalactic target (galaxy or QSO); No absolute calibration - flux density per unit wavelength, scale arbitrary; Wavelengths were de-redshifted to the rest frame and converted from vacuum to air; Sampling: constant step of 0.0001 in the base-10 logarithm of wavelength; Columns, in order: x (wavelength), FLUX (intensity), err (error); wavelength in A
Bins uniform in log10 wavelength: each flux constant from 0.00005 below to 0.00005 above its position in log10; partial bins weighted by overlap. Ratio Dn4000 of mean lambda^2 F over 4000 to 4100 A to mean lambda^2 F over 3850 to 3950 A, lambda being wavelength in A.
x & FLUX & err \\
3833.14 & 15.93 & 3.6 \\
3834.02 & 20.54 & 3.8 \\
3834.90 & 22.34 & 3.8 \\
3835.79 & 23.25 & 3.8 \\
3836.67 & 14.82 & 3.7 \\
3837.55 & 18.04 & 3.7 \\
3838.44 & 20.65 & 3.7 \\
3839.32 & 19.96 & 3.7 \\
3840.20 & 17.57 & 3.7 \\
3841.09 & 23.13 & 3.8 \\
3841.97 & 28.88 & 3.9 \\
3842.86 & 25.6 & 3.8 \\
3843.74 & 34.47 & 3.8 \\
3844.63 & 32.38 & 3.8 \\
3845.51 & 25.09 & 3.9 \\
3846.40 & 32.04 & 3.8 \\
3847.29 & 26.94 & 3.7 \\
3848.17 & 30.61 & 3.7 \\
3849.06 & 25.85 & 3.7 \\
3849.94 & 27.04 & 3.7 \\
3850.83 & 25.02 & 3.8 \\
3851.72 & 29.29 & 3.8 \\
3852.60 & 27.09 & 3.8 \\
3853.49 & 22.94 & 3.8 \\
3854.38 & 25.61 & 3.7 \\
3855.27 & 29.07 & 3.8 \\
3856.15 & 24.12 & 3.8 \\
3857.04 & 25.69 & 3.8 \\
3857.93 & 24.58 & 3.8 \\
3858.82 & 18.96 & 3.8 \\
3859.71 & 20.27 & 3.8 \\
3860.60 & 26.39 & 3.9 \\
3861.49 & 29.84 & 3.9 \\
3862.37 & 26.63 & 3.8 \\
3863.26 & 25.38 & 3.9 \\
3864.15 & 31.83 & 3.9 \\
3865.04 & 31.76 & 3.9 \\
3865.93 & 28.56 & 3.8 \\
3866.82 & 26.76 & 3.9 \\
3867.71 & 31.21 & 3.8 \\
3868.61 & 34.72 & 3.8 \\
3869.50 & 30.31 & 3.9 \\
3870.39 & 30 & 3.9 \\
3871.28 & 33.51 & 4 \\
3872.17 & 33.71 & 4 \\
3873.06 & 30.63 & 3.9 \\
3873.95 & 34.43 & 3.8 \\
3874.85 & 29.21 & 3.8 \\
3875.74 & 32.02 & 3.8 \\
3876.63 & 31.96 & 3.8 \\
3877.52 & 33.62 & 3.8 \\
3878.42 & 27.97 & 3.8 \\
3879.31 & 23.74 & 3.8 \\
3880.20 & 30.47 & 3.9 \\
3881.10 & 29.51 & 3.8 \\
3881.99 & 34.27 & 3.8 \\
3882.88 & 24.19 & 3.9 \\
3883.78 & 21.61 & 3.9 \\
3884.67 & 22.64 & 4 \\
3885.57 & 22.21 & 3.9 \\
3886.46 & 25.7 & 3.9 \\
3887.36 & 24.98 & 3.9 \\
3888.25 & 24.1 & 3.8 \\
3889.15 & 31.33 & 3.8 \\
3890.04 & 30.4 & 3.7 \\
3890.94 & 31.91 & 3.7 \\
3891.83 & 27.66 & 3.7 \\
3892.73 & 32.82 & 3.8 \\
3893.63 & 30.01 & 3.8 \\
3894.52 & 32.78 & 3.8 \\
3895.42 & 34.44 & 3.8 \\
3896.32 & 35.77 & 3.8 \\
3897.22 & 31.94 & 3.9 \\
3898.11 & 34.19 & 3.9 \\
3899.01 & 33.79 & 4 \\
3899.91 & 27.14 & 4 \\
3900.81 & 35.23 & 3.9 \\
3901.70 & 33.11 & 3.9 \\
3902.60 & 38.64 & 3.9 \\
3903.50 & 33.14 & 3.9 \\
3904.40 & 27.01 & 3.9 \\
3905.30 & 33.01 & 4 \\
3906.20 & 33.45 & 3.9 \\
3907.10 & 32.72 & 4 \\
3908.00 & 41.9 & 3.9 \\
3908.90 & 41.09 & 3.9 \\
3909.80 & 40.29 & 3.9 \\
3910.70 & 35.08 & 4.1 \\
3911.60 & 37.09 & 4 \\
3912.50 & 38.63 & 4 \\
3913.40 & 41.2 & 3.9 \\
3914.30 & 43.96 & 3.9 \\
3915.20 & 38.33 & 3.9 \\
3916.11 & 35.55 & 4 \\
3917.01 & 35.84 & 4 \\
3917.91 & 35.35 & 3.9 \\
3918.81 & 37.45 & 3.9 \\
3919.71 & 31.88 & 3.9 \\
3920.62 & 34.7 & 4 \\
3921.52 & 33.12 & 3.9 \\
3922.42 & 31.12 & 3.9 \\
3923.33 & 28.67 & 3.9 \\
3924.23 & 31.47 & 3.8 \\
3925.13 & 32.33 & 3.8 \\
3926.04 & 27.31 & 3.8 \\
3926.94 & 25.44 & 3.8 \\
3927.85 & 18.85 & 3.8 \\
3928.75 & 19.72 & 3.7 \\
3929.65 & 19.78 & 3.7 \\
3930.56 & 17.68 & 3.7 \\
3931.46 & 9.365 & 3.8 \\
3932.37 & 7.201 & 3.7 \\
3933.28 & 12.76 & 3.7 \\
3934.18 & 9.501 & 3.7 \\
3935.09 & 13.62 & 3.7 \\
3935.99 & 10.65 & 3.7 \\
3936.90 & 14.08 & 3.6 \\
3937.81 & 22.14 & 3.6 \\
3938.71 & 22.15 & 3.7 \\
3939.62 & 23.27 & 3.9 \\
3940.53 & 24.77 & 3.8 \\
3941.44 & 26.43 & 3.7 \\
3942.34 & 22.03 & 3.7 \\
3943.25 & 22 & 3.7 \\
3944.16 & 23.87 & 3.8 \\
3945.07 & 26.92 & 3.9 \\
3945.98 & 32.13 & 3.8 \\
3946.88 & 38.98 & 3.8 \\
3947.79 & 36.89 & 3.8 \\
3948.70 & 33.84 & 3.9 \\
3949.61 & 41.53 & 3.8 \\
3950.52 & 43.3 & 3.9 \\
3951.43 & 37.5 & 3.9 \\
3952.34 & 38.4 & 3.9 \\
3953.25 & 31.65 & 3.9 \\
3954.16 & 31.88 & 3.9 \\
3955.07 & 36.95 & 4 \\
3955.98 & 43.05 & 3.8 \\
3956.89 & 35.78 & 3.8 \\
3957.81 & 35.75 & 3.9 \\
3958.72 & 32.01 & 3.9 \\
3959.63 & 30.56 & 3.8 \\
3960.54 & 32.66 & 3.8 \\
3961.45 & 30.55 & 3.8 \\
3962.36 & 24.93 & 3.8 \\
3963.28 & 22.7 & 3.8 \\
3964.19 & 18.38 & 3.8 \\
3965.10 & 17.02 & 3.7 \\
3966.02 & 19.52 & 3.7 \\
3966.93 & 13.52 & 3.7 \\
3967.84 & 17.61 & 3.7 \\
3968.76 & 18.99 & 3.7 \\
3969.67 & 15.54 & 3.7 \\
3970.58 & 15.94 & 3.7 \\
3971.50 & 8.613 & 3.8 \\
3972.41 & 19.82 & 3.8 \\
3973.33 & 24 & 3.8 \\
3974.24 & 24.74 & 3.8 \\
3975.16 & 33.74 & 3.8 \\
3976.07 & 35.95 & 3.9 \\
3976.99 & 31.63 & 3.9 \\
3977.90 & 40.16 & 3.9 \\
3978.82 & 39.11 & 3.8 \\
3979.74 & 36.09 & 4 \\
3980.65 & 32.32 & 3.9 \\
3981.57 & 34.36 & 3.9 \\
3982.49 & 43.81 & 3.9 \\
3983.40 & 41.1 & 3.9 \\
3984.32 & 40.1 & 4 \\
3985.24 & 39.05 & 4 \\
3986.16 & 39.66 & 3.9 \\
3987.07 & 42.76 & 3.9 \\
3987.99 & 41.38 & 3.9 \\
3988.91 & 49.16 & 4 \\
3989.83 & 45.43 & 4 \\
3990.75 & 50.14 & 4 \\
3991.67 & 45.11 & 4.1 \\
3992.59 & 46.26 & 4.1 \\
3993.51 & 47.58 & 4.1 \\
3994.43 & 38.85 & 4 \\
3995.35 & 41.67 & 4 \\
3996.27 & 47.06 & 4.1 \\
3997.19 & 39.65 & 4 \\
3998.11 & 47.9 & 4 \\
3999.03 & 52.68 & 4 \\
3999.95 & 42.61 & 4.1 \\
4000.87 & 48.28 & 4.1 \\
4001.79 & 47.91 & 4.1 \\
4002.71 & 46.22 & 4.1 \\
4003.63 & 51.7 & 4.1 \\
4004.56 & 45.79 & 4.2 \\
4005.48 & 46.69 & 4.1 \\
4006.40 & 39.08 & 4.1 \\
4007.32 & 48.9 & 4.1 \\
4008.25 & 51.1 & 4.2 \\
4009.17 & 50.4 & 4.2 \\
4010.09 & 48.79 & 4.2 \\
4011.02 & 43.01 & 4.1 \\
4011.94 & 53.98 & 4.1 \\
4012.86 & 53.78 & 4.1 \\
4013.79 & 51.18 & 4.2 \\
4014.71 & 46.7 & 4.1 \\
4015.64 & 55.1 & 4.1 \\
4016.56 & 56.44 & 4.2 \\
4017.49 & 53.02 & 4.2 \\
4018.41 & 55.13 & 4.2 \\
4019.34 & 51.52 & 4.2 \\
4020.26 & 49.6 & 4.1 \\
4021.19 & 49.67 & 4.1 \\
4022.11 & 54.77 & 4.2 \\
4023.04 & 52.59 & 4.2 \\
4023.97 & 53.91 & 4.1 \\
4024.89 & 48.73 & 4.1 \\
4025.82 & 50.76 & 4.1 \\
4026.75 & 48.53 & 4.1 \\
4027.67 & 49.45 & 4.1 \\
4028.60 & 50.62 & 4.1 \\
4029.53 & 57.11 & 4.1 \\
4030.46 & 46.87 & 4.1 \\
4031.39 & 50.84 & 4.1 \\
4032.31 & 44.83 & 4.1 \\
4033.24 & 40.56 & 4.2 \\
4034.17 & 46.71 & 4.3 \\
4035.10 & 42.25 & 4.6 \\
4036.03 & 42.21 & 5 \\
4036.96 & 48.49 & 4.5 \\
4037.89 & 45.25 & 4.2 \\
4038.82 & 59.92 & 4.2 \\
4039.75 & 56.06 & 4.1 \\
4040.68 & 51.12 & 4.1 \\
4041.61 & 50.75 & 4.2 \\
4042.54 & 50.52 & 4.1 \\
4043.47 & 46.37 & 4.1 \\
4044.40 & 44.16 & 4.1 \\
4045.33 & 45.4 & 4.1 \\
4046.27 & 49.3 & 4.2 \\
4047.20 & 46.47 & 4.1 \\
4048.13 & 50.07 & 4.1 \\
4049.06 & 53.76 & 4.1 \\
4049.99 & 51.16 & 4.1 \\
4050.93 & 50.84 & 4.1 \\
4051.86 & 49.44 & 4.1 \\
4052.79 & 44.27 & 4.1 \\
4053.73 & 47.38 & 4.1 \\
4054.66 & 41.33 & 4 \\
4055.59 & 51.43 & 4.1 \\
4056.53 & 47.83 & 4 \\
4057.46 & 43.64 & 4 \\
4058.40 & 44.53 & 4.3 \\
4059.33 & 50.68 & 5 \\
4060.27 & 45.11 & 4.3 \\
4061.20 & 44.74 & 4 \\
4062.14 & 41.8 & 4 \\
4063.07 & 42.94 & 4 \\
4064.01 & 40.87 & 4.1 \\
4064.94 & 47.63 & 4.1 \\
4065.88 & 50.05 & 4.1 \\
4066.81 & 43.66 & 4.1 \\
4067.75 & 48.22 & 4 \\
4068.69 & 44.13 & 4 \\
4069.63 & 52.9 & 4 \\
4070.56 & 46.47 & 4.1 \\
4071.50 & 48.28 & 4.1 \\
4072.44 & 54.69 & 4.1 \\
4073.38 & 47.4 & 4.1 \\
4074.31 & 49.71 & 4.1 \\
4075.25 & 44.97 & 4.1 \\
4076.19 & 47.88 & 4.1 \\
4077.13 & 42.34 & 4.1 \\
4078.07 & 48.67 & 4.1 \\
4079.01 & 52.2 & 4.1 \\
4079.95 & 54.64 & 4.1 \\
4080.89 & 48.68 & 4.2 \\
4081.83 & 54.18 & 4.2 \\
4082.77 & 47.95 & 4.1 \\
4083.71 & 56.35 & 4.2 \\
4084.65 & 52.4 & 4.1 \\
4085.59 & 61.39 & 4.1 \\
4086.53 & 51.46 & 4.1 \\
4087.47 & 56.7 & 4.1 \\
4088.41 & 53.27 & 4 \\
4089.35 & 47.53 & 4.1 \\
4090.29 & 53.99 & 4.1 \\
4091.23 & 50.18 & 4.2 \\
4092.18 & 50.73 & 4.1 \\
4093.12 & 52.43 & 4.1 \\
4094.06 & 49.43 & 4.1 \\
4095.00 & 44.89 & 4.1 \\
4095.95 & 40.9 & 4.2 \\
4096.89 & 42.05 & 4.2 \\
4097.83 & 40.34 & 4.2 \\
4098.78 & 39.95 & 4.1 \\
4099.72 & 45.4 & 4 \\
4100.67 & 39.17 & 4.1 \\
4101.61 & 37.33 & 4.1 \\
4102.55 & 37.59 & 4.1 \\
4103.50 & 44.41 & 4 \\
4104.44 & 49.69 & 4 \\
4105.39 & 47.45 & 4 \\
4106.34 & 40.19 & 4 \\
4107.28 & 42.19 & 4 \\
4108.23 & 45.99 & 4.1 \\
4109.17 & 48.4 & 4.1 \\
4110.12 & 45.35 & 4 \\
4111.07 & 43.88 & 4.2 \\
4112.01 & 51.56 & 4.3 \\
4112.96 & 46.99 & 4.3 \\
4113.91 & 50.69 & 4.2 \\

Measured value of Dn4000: 1.8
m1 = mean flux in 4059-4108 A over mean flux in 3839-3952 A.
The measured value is 1.64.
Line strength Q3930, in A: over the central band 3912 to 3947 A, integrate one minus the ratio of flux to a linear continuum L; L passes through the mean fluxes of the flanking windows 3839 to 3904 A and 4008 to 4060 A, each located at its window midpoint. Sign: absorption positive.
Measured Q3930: 9.6 A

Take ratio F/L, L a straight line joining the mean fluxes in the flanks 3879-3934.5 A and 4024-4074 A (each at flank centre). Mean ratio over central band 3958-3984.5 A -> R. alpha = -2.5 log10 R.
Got 0.36 mag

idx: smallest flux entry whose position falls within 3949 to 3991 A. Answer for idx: 8.613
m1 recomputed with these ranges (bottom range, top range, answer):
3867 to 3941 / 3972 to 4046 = 1.56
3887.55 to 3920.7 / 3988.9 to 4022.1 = 1.41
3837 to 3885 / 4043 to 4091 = 1.77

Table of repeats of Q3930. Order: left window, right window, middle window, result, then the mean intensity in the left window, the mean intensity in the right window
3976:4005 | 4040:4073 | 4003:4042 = -4.0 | 42.9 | 47.5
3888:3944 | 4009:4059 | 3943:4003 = 6.7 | 29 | 49.4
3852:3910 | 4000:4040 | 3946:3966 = 3.8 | 29.9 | 49.5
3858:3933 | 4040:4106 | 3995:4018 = -4.0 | 30.2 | 47.8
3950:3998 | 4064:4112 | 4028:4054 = -4.2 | 33.7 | 47.7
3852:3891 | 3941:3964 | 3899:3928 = -3.8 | 28.1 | 32.3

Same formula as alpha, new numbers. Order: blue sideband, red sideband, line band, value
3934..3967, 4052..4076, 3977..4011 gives -0.243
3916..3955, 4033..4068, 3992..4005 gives -0.205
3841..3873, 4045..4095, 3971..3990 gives 0.146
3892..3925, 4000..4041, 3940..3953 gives 0.238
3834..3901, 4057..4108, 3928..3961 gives 0.299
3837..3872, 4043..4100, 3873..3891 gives 0.047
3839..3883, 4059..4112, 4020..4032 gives -0.203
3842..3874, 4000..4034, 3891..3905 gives 0.037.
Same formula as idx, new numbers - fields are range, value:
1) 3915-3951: 7.201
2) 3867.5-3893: 21.61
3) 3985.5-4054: 38.85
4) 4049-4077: 40.87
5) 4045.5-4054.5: 44.27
